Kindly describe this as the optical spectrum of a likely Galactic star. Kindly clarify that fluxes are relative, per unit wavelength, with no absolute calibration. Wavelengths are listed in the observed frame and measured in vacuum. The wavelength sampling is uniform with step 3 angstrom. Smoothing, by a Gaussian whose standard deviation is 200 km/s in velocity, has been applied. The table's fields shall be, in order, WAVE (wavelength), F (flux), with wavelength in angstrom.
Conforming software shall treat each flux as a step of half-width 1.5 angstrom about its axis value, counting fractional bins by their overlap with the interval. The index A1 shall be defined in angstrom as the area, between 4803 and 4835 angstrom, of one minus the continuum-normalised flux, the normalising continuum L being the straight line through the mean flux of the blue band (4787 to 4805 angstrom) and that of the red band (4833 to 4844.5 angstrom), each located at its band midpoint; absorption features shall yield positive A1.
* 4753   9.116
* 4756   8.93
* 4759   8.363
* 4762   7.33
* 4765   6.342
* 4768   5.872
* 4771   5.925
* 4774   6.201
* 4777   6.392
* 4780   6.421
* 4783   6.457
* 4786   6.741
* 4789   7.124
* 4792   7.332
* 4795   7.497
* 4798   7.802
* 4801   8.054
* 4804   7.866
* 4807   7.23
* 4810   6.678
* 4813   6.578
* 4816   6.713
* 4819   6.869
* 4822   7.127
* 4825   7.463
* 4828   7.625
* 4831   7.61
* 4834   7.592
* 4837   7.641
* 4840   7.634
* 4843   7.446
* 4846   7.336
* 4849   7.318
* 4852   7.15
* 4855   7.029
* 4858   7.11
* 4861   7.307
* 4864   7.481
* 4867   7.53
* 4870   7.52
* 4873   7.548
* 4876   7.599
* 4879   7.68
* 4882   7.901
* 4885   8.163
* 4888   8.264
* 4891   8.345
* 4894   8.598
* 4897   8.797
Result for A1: 1.6 angstrom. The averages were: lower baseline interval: 7.58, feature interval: 7.2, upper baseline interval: 7.58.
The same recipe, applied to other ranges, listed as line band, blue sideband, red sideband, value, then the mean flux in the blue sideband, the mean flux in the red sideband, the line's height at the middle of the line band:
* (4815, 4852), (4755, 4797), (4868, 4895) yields 0.5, 6.91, 7.94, 7.47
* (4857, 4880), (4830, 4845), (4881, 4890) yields 1.3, 7.58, 8.13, 7.94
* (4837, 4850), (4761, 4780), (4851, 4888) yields -0.4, 6.32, 7.54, 7.22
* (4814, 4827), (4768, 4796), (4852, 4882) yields -0.1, 6.62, 7.43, 6.99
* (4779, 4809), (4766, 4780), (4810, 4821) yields -3.8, 6.14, 6.73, 6.43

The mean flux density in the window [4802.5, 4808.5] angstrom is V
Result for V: 7.55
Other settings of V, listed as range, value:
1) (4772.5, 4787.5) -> 6.44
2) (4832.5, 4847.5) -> 7.53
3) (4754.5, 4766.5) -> 7.74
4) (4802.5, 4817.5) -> 7.01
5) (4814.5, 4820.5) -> 6.79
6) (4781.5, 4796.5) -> 7.03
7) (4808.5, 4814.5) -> 6.63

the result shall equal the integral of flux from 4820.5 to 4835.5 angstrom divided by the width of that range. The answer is 7.48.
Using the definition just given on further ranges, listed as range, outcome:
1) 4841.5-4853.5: 7.31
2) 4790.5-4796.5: 7.41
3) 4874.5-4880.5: 7.64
